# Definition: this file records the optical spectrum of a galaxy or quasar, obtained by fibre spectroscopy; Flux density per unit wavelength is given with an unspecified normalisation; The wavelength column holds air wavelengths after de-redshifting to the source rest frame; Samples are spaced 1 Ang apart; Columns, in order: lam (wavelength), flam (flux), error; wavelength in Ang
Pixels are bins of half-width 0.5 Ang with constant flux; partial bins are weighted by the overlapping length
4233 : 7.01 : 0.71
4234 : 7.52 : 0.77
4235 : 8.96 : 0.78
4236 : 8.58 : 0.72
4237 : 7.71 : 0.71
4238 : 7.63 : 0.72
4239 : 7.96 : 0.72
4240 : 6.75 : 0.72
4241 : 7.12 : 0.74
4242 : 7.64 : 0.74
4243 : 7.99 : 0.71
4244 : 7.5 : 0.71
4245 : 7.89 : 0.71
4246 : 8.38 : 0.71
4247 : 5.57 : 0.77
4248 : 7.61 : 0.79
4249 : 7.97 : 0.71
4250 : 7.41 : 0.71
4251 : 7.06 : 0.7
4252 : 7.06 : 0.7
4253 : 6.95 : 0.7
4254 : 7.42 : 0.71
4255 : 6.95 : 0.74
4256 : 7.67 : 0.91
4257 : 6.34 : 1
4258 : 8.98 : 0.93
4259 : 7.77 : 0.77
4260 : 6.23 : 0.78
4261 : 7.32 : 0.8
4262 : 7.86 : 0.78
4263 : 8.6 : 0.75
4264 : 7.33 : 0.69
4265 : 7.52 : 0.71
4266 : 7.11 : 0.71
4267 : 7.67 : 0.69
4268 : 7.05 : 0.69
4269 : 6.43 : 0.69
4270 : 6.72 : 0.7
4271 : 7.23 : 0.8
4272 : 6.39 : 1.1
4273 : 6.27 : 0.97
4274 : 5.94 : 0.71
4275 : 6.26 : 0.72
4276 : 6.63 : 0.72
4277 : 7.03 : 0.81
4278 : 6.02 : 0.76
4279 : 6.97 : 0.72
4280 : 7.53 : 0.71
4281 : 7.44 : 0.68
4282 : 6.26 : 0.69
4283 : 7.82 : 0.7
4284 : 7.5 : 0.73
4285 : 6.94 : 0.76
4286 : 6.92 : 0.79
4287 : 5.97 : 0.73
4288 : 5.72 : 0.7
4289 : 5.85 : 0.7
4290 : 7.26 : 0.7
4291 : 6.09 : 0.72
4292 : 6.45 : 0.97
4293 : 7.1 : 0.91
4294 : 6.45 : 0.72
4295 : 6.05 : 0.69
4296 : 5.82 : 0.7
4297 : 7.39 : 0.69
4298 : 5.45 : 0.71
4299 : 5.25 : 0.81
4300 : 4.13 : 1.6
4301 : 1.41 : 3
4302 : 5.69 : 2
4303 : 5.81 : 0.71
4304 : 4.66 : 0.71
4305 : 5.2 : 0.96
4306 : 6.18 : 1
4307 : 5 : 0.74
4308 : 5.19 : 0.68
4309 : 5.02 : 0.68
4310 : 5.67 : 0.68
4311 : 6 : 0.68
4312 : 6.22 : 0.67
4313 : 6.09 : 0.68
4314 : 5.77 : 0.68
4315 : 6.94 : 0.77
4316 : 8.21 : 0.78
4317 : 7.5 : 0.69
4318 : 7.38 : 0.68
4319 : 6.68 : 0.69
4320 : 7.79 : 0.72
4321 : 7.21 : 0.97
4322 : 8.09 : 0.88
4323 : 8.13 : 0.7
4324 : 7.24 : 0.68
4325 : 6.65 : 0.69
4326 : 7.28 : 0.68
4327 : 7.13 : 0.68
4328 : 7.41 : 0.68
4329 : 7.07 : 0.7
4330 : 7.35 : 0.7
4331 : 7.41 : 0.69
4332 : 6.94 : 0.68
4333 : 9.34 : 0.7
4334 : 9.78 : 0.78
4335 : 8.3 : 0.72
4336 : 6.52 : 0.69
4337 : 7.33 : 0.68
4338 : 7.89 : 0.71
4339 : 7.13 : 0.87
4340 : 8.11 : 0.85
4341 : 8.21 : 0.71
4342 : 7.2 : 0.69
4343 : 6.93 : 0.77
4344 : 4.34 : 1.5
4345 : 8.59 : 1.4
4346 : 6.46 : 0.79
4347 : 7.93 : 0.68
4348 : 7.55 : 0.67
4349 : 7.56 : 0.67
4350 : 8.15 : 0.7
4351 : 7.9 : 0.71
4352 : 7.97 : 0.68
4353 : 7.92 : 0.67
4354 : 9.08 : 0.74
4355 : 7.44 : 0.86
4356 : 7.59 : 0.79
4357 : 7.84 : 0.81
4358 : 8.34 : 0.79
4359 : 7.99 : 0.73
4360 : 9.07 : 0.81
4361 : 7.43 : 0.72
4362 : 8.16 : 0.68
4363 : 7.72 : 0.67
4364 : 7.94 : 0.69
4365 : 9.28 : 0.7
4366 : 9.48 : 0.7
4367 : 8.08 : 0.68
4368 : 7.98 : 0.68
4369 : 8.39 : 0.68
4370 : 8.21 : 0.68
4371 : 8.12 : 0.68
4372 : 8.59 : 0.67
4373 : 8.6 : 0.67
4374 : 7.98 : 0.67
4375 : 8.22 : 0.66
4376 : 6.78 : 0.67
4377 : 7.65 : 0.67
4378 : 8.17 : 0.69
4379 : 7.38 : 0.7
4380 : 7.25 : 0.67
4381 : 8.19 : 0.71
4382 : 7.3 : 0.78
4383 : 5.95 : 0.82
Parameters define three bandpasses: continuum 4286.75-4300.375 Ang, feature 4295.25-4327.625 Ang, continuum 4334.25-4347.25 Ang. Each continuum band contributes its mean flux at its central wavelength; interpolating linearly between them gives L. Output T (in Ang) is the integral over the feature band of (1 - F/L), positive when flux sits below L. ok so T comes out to 1.9 Ang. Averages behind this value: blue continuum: 6.09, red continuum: 7.34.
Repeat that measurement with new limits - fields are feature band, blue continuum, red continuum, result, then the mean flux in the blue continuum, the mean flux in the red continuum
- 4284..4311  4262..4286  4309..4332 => 4.8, 7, 7.01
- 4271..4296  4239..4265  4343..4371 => 3.2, 7.43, 7.93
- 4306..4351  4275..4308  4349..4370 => 0.6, 6.11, 8.17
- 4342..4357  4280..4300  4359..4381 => 0.3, 6.48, 8.12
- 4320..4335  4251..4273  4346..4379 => 0.2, 7.24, 8.06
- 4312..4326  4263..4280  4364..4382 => 0.5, 6.86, 8.11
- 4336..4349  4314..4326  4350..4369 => 0.9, 7.36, 8.18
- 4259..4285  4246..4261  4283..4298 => -0.4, 7.26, 6.54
